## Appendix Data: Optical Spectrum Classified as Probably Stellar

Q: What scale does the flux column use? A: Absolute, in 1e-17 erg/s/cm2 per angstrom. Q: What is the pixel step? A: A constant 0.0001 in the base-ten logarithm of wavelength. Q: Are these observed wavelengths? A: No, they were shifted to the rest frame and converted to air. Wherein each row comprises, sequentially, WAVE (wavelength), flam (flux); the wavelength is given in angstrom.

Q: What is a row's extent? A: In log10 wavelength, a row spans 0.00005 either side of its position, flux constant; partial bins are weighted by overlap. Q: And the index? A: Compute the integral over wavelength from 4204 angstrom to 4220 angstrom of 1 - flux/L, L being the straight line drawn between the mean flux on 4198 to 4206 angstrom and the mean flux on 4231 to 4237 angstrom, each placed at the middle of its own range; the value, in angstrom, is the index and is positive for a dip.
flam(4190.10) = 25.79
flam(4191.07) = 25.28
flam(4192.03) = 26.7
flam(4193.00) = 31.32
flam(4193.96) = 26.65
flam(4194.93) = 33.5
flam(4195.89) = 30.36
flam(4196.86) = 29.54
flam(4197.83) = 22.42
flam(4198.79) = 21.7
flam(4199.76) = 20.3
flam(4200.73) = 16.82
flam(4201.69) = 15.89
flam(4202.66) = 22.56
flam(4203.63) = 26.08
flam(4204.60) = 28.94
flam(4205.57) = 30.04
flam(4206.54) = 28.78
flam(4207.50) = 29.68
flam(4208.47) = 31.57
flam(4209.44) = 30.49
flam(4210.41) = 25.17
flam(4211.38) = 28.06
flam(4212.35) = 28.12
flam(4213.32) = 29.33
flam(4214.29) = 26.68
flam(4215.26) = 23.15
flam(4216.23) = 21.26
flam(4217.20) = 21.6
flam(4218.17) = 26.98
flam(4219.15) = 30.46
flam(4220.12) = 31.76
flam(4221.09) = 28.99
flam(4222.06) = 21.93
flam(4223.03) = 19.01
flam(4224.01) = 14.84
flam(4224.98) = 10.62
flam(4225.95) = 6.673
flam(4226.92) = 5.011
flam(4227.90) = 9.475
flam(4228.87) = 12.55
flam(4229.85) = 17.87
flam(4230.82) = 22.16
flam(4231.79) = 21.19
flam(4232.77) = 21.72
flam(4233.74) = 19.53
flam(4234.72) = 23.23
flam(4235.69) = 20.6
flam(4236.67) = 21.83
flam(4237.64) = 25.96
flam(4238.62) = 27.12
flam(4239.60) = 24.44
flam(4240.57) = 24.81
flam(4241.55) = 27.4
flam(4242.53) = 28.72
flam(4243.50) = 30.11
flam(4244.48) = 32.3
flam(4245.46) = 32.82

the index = -3.8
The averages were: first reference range 22.7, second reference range 21.4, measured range 27.6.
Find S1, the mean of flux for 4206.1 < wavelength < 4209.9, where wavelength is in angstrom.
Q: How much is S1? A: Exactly 30.2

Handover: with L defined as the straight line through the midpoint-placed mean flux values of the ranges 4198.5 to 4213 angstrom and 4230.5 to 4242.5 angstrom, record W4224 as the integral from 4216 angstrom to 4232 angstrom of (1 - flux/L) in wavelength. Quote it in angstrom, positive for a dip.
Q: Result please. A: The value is 3.67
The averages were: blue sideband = 25.7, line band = 18.9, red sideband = 23.5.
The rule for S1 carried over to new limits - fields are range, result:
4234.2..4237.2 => 21.9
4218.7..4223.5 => 26.5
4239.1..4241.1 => 24.7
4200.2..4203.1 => 18.4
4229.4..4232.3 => 20.5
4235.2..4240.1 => 24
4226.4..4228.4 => 7.28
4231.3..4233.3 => 21.5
